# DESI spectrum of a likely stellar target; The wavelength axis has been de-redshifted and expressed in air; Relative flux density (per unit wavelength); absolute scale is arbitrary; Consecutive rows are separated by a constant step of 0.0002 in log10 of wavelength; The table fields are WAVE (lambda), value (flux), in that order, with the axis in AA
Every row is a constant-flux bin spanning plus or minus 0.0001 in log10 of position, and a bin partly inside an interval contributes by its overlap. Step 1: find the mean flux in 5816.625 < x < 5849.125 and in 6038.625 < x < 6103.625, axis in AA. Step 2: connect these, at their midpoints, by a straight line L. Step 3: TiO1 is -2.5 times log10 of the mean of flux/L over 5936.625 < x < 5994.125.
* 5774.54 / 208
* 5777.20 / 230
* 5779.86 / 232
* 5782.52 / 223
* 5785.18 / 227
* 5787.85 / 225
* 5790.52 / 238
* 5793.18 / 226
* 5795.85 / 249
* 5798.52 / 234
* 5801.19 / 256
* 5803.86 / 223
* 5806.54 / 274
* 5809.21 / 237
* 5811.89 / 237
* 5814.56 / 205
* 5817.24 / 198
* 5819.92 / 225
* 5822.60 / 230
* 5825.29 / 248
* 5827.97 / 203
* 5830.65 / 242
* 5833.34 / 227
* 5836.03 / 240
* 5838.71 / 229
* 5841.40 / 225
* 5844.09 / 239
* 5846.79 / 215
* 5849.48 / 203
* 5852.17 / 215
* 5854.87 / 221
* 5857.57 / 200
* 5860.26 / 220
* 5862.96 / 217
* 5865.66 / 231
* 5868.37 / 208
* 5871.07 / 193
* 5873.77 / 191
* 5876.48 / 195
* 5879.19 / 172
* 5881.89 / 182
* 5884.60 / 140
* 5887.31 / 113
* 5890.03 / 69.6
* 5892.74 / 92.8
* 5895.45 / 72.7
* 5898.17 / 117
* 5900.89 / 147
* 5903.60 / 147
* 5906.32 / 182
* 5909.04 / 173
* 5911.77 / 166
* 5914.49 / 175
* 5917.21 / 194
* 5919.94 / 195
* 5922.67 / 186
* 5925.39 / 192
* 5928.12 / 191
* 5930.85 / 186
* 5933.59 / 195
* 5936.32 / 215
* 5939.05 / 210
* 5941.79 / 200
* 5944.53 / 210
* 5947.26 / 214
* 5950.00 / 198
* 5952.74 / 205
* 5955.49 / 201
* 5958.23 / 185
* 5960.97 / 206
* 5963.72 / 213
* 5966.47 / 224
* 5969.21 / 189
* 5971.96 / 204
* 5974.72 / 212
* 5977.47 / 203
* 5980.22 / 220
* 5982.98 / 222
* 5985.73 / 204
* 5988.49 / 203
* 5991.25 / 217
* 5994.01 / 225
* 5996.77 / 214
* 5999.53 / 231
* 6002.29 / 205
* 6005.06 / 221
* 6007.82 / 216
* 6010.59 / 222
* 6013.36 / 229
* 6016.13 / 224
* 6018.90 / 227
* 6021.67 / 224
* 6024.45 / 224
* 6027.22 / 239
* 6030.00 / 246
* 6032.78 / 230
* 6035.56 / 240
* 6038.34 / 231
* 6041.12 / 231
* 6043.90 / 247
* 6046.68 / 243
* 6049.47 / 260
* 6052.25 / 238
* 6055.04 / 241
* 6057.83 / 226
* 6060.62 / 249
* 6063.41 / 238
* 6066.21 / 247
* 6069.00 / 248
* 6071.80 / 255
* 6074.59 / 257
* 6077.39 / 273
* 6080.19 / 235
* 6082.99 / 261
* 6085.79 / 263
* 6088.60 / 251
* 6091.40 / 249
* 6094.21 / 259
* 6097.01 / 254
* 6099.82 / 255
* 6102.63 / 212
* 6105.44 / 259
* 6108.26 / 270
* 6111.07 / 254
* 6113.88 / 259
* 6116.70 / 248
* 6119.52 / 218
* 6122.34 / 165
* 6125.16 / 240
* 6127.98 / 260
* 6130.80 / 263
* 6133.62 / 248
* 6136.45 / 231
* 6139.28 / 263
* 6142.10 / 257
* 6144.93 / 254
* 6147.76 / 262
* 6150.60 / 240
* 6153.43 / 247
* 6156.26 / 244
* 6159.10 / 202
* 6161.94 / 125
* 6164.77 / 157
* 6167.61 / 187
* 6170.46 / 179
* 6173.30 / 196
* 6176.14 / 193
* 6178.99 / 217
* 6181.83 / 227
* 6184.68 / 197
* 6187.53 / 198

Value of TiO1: 0.149 mag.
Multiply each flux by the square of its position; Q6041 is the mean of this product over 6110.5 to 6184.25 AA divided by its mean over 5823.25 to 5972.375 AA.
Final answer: 1.3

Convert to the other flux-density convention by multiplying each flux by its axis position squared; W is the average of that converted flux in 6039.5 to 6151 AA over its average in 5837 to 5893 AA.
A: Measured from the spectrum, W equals 1.40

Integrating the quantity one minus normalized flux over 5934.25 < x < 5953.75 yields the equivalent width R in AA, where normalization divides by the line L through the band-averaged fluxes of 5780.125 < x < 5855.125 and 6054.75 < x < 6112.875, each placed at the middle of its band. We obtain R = 2.6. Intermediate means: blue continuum 229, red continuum 251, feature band 207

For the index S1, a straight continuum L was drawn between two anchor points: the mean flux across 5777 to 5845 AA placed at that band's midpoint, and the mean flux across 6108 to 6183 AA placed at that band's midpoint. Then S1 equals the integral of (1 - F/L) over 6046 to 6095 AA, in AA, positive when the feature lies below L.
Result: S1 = -4.92 AA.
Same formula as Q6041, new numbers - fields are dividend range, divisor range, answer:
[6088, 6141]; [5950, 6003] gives 1.23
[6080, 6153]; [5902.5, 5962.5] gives 1.37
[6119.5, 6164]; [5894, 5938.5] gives 1.46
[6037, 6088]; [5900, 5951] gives 1.37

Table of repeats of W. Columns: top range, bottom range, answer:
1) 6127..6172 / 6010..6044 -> 1.01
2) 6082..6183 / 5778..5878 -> 1.15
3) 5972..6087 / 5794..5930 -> 1.25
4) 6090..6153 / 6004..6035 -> 1.12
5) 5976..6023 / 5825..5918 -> 1.23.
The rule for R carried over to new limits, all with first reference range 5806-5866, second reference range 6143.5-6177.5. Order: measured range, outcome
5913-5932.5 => 2.8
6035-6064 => -3.7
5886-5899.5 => 7.8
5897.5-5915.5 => 5.0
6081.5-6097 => -3.3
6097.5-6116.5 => -3.7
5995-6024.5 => -0.9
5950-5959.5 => 0.9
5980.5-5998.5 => 0.1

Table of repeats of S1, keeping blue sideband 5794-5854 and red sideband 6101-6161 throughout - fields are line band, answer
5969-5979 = 1.35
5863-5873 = 0.91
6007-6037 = 1.01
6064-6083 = -1.03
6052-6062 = 0.01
